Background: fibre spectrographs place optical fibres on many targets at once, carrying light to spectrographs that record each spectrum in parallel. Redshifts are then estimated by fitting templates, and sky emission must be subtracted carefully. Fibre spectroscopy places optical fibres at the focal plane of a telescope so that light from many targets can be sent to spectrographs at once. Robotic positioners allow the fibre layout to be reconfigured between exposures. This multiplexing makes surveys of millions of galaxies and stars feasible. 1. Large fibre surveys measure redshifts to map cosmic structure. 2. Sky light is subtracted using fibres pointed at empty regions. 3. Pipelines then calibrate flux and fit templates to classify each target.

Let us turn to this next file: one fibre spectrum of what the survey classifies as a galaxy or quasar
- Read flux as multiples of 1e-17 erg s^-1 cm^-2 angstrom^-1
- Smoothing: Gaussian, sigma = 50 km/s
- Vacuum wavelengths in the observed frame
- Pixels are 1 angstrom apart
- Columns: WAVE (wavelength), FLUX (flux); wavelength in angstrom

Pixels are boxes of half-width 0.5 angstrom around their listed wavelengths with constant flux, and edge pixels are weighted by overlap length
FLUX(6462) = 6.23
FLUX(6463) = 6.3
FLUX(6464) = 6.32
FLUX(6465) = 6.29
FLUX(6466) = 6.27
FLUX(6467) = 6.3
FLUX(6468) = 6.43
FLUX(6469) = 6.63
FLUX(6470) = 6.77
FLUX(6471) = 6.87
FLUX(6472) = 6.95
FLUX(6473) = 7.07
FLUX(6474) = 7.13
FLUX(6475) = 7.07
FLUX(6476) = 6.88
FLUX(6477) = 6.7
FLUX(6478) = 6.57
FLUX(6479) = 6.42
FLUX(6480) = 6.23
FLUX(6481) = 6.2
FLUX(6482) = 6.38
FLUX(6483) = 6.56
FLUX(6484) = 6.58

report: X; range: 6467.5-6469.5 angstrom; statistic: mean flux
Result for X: 6.53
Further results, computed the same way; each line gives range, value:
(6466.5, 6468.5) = 6.37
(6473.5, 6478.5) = 6.87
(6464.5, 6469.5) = 6.38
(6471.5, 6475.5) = 7.05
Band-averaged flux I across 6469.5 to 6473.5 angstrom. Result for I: 6.92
